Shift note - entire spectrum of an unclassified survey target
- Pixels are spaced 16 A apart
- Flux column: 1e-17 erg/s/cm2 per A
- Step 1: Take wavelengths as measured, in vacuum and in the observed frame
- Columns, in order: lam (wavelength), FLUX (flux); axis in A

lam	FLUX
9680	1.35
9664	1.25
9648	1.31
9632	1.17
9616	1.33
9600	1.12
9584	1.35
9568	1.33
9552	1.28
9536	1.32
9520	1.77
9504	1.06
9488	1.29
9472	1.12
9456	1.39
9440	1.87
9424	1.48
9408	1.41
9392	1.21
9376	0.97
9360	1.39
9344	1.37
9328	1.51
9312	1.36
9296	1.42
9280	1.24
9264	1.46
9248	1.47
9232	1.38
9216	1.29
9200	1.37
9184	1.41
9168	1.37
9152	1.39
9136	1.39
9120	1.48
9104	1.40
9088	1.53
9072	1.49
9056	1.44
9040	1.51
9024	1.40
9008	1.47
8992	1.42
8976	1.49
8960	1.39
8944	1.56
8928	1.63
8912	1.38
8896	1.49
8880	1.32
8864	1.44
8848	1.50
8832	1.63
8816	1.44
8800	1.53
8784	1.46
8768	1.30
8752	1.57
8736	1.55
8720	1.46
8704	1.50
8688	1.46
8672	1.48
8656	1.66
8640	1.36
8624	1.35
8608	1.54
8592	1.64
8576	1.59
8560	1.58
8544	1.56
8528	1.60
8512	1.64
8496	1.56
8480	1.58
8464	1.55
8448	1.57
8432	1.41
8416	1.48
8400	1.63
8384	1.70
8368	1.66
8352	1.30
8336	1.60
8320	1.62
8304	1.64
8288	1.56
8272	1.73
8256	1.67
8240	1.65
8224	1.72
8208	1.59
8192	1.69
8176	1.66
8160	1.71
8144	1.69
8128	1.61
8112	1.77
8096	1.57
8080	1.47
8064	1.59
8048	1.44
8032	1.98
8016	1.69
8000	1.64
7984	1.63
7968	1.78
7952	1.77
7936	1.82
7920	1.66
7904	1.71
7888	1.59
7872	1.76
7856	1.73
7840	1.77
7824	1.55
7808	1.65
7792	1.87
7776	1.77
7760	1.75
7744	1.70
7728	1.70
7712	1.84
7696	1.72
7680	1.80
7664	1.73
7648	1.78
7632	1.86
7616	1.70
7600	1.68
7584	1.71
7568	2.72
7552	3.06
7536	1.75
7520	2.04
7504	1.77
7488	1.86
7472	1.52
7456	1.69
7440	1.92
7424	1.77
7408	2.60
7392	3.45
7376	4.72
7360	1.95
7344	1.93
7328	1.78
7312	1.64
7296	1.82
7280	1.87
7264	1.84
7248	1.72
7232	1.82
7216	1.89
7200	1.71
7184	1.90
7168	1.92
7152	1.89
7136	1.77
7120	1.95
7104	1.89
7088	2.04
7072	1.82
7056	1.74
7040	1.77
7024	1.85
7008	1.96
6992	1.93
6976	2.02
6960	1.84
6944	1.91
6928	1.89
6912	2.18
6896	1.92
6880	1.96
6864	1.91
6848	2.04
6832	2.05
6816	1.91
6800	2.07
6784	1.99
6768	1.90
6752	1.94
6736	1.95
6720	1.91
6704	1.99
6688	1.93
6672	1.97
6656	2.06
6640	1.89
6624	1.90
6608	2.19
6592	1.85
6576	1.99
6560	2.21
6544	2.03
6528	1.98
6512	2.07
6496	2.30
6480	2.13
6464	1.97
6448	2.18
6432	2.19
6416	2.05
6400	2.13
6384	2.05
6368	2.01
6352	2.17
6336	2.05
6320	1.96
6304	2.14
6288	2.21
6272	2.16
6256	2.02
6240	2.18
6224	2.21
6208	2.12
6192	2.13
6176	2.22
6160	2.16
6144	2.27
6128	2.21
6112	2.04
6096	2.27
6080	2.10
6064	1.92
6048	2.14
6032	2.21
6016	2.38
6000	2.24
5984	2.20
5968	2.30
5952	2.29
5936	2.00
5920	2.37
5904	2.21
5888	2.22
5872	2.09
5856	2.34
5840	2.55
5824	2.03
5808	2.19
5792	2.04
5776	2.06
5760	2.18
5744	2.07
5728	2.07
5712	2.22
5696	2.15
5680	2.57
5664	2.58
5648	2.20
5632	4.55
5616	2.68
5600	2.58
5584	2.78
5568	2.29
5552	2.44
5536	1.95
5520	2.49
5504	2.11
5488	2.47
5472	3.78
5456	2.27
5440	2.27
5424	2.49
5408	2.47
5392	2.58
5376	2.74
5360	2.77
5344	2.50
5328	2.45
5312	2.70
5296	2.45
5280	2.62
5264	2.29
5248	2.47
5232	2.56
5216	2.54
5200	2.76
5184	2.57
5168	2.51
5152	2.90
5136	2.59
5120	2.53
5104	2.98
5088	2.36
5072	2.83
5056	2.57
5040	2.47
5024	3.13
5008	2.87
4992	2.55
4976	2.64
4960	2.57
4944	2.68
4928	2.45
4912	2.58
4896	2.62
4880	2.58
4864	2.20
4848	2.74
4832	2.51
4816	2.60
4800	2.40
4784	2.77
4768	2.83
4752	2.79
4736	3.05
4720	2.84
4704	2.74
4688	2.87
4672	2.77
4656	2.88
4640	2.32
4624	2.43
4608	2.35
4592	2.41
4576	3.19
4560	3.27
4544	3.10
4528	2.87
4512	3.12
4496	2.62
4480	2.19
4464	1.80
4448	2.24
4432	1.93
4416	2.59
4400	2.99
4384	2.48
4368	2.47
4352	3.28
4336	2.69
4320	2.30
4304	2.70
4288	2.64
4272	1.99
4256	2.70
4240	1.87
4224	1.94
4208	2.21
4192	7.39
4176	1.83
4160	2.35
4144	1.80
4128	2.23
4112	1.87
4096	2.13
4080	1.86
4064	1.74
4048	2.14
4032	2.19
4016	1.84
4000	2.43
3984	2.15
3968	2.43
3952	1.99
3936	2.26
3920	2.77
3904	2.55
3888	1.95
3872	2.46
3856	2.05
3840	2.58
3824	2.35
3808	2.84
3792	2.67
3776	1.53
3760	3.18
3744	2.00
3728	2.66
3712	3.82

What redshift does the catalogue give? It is 0.125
